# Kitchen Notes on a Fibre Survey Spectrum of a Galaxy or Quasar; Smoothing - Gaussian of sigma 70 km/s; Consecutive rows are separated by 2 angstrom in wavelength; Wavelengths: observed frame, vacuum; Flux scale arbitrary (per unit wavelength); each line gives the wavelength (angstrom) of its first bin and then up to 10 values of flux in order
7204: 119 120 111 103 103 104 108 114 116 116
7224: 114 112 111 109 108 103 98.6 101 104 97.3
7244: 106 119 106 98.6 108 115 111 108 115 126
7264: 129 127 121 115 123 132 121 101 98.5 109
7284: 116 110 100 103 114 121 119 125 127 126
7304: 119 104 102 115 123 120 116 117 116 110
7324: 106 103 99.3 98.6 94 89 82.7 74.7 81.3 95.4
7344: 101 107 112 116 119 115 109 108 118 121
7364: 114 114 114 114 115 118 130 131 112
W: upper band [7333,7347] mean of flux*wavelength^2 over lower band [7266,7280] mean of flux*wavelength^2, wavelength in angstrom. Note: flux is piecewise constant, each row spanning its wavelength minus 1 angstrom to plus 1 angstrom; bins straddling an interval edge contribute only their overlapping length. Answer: 0.78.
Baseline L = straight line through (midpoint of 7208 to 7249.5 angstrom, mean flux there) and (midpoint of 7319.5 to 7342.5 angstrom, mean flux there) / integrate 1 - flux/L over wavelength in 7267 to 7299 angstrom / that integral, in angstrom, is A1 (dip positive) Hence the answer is -4.2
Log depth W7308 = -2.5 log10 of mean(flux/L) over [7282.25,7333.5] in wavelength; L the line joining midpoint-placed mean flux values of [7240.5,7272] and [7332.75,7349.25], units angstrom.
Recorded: -0.11 mag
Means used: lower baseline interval 114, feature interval 112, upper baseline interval 93.3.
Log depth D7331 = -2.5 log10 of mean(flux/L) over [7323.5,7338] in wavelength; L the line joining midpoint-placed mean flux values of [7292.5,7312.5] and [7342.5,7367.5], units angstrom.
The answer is 0.22 mag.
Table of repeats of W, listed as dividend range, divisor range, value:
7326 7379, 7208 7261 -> 1.03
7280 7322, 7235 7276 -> 1.02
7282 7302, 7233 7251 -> 1.13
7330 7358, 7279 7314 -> 0.89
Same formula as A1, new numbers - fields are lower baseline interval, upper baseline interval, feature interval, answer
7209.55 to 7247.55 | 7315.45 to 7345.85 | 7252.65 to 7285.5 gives -3.9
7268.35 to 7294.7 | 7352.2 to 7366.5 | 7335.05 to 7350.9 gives 2.5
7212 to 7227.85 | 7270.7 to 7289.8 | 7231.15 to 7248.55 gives 1.1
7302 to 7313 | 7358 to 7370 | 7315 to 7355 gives 4.2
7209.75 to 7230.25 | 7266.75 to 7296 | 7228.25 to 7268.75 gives 0.5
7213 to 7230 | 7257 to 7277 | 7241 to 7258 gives 1.5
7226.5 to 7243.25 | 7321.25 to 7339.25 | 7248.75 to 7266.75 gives -2.3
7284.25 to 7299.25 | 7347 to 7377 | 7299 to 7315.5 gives -0.4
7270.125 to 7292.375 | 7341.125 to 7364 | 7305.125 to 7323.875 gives -0.3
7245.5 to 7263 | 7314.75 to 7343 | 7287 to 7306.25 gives -2.2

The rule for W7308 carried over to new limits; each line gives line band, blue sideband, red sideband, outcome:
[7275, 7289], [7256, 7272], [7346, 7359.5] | 0.10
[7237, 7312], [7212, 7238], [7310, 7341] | -0.08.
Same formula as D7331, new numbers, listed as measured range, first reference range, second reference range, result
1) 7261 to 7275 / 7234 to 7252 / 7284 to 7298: -0.15 mag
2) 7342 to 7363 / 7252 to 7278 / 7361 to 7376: 0.05 mag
